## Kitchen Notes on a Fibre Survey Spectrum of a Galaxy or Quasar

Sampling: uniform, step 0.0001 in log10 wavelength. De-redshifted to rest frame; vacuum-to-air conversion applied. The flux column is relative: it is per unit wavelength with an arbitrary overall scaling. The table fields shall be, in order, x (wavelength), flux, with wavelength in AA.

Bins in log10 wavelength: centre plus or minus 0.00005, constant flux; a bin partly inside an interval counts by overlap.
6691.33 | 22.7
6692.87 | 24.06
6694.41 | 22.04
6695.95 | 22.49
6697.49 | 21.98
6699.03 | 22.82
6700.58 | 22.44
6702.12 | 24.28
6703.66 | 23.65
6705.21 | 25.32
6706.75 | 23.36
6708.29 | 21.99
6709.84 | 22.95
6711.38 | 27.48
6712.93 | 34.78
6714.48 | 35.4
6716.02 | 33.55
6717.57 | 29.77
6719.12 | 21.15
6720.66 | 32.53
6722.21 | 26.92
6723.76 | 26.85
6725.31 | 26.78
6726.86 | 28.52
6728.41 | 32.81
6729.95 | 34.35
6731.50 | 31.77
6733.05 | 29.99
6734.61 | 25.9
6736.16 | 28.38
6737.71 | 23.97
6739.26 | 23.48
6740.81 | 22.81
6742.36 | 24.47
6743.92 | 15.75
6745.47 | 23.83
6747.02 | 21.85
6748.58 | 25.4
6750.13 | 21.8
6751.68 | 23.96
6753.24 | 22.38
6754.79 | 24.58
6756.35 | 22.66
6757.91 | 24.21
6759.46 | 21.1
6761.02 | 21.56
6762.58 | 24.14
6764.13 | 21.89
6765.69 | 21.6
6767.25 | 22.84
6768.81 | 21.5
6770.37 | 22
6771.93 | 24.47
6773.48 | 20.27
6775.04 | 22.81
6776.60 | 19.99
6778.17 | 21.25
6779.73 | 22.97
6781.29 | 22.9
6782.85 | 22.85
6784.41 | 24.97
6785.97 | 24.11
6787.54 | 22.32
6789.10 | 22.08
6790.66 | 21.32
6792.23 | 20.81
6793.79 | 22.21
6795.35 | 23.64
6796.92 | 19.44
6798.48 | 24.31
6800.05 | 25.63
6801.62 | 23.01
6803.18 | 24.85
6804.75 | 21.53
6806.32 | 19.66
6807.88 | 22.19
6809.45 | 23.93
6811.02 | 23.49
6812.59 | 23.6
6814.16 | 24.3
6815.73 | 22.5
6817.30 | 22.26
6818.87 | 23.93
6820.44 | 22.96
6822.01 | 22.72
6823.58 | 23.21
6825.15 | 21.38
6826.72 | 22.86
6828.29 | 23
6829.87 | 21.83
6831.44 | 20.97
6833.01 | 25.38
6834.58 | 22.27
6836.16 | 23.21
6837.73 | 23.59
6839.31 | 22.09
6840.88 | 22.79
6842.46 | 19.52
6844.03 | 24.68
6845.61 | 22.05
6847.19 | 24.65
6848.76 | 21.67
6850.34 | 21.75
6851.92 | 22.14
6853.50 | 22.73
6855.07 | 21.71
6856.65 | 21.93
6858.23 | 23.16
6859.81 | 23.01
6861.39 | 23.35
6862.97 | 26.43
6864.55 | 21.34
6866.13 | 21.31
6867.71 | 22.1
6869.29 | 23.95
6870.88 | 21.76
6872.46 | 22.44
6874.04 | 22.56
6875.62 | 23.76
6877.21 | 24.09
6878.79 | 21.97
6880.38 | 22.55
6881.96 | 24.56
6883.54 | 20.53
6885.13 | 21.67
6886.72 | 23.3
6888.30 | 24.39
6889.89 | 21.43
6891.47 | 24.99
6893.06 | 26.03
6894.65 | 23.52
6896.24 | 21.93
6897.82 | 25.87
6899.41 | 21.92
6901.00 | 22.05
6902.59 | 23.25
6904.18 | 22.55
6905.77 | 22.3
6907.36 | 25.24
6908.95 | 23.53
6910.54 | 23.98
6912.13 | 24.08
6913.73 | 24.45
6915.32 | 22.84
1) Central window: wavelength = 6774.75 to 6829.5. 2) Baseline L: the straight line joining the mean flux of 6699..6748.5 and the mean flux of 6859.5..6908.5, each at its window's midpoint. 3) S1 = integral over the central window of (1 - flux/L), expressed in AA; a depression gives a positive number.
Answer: 4.8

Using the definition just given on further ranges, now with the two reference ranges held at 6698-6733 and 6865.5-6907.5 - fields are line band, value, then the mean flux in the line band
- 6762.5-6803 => 5.2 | 22.5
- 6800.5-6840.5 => 3.2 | 22.9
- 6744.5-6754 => 1.3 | 23.1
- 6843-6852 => 0.5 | 22.8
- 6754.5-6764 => 1.3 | 22.9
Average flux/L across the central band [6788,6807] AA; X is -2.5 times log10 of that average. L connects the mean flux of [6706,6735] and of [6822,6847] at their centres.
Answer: 0.10 mag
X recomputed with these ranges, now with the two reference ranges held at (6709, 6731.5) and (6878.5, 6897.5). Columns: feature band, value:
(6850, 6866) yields 0.07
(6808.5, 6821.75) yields 0.12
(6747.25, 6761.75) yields 0.22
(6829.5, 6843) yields 0.12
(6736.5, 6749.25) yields 0.25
